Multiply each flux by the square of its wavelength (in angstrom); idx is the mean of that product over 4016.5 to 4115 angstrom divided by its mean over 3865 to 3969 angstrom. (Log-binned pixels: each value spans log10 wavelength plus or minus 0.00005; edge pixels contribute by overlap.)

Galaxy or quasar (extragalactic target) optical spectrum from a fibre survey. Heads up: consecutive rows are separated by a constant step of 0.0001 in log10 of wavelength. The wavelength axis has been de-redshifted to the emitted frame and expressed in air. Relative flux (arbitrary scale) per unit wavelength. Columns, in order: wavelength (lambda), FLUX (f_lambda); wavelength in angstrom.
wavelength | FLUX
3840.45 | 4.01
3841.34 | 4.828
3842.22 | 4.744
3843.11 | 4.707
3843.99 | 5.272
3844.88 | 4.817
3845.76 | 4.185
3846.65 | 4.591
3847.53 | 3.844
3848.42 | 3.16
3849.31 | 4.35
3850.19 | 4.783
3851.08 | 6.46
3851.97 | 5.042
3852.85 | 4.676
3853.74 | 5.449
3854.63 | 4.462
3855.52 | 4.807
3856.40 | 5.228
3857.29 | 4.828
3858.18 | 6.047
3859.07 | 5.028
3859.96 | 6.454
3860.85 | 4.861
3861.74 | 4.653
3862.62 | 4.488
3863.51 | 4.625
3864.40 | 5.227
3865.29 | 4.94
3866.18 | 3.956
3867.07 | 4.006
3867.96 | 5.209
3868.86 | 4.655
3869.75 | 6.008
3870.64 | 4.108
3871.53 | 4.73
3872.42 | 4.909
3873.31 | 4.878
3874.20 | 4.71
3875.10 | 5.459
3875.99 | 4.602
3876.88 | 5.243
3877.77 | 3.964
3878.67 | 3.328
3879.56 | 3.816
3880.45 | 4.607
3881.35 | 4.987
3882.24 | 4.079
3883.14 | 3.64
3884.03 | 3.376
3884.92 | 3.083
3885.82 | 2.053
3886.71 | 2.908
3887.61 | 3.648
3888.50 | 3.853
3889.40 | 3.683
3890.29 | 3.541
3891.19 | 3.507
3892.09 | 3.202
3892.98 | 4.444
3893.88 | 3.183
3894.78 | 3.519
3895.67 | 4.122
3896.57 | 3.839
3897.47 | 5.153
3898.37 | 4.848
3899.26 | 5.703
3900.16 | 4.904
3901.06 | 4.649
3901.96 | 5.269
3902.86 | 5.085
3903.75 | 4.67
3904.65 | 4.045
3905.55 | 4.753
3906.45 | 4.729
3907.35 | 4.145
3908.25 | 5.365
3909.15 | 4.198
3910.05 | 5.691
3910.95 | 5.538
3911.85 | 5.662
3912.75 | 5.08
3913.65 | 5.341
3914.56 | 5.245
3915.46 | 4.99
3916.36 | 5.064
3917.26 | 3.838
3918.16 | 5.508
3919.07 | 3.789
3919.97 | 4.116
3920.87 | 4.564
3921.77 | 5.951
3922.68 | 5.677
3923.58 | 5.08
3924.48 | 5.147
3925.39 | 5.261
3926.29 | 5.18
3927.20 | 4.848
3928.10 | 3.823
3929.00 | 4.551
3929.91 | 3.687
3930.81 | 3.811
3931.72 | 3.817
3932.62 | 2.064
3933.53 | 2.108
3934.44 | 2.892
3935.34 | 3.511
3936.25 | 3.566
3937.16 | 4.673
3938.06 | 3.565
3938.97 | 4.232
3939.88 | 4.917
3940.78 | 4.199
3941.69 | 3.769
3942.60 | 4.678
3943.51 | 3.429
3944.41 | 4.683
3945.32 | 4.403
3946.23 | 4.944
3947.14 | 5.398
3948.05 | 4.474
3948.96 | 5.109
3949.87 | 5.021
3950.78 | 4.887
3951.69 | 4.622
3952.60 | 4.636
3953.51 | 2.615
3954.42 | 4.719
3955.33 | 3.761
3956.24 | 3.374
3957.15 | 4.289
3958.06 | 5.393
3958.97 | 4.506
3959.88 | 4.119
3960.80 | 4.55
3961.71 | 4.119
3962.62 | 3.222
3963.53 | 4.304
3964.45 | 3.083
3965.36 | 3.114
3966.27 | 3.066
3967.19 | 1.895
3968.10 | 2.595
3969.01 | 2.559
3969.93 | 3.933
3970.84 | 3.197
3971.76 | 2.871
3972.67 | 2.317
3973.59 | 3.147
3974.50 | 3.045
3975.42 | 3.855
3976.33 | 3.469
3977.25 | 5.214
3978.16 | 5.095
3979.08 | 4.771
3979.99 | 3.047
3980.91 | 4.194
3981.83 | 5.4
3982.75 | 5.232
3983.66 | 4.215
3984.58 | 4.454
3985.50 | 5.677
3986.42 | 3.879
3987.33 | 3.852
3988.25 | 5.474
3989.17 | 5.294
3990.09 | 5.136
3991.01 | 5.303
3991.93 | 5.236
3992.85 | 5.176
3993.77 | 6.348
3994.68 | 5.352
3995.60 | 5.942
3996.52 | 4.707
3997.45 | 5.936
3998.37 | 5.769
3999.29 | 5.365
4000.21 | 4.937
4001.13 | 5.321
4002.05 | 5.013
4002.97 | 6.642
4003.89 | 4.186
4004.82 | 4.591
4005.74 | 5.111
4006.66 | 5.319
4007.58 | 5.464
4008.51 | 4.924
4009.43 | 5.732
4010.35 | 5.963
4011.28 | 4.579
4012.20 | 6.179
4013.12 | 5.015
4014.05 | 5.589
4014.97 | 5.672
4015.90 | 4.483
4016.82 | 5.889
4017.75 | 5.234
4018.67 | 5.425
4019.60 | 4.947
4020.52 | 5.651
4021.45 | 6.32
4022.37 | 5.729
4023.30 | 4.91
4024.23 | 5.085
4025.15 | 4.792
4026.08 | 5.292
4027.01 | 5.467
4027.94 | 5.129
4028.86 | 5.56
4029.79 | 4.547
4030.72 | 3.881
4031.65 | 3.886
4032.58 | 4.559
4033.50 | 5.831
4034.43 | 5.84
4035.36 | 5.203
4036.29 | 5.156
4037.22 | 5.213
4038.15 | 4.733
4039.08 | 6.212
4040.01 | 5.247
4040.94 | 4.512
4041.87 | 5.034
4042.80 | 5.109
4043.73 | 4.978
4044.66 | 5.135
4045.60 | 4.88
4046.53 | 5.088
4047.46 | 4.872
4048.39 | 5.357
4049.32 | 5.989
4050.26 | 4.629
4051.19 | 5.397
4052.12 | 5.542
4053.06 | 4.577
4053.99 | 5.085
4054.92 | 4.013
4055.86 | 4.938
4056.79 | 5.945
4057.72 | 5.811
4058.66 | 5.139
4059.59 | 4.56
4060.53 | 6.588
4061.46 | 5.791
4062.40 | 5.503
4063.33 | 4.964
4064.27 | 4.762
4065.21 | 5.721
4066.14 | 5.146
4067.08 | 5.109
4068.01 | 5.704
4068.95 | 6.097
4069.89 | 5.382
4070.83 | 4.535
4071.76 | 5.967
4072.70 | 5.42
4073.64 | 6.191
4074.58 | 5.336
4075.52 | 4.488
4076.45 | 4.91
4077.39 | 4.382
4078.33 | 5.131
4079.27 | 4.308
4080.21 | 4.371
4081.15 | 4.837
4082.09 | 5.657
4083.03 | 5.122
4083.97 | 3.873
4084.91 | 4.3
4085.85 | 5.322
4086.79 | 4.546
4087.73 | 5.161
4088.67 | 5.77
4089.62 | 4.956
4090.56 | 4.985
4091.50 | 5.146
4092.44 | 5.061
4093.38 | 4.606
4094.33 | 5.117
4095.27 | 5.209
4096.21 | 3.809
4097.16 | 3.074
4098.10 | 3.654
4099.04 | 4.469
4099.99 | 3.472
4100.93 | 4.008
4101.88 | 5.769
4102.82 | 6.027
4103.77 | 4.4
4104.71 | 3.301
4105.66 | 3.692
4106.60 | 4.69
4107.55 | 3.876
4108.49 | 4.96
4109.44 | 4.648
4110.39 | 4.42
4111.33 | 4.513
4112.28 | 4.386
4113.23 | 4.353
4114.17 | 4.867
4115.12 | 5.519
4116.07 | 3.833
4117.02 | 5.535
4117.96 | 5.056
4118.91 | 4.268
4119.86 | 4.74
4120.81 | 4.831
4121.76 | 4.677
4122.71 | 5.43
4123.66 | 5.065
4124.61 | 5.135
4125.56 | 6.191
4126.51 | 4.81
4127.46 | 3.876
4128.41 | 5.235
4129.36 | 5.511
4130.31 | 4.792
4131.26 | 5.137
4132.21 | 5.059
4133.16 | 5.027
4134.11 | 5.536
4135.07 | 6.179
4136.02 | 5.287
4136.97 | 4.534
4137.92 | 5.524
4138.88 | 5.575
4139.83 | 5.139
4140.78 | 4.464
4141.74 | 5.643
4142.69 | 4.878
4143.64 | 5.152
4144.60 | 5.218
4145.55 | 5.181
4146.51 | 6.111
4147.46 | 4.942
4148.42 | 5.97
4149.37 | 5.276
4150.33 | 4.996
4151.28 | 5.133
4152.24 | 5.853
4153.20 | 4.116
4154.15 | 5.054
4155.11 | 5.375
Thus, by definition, 1.25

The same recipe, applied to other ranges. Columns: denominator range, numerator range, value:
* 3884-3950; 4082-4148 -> 1.23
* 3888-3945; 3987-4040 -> 1.25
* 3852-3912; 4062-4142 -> 1.21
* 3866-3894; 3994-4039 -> 1.37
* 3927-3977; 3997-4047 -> 1.41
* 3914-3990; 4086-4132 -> 1.22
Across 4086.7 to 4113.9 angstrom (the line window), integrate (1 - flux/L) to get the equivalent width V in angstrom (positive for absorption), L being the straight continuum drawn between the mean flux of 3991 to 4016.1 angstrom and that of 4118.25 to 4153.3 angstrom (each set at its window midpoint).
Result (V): 3.4 angstrom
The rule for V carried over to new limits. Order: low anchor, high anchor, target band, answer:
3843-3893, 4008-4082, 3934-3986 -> 8.76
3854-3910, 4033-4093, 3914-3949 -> 2.15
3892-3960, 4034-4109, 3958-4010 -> 2.25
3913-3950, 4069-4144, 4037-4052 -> -1.44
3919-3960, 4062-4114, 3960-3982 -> 4.21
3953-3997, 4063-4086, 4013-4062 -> -4.78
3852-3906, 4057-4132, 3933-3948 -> 1.73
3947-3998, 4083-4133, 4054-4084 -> -3.92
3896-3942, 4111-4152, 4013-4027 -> -1.57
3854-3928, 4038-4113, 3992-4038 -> -4.28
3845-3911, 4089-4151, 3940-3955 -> 0.44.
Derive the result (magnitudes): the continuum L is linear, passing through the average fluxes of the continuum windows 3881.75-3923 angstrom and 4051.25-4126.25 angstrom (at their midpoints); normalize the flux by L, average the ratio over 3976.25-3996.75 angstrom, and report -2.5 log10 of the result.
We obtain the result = -0.063 mag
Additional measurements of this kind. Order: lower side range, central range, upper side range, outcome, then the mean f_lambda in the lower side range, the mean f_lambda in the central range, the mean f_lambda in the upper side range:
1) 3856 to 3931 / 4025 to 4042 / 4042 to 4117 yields -0.05 mag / 4.58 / 5.06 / 4.92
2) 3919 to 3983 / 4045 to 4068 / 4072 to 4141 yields -0.14 mag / 4.07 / 5.23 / 4.84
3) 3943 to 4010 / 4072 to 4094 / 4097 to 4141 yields -0.06 mag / 4.47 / 4.96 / 4.79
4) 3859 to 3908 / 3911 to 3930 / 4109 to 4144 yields -0.10 mag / 4.38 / 4.91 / 5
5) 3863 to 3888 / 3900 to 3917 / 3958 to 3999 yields -0.15 mag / 4.31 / 4.96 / 4.29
